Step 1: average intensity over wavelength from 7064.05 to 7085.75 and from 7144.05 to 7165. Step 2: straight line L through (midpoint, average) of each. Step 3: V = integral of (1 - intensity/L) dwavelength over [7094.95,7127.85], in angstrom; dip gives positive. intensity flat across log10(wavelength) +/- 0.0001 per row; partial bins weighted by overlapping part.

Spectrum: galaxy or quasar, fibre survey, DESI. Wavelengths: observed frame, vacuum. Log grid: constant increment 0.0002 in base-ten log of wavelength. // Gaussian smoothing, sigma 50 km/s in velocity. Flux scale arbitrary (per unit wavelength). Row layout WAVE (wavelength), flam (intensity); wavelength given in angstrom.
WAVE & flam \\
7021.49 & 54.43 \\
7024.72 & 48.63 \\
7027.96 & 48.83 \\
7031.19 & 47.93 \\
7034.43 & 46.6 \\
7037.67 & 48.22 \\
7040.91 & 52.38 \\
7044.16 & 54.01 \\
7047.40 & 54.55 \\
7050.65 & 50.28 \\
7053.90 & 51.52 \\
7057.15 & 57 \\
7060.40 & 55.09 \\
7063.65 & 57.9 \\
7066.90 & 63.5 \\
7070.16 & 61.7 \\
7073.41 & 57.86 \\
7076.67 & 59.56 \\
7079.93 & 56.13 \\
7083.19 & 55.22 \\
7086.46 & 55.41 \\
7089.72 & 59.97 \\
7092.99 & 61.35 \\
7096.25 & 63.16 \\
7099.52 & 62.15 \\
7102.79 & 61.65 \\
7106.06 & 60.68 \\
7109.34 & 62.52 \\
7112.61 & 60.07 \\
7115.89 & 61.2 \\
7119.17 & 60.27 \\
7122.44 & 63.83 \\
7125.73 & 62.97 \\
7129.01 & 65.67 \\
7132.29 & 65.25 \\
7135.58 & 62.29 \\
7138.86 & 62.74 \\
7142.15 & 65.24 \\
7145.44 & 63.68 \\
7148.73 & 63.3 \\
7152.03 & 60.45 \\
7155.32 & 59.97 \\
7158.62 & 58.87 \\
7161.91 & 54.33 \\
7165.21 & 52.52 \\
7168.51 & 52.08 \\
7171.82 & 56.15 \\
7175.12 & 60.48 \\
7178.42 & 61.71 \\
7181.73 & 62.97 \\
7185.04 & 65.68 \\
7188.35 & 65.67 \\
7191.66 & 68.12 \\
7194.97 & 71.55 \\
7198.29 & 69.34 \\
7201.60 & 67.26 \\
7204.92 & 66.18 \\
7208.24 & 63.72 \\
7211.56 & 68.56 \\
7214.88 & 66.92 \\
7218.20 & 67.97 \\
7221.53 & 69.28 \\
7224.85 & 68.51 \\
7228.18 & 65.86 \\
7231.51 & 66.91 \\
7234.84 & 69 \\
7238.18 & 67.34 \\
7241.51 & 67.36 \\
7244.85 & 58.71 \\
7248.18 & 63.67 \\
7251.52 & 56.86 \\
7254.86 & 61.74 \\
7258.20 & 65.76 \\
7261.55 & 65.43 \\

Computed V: -1.5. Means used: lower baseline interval 58.8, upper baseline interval 59.5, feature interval 61.9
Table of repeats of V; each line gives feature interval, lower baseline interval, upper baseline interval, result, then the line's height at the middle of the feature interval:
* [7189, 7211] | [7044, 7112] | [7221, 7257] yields -1.51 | 63.3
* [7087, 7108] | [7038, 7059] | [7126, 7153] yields -0.89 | 58.7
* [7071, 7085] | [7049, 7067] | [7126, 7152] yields -0.03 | 57.3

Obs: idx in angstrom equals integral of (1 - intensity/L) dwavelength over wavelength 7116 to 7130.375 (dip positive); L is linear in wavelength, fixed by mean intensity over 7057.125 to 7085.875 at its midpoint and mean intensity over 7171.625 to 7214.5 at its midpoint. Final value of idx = -0.4 angstrom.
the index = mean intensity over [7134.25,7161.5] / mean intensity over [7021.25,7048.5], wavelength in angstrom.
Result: 1.23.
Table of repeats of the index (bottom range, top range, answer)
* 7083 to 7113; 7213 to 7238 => 1.12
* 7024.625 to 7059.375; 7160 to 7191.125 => 1.16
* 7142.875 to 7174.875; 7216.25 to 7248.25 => 1.14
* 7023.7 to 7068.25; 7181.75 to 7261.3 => 1.26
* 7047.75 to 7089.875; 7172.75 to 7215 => 1.16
